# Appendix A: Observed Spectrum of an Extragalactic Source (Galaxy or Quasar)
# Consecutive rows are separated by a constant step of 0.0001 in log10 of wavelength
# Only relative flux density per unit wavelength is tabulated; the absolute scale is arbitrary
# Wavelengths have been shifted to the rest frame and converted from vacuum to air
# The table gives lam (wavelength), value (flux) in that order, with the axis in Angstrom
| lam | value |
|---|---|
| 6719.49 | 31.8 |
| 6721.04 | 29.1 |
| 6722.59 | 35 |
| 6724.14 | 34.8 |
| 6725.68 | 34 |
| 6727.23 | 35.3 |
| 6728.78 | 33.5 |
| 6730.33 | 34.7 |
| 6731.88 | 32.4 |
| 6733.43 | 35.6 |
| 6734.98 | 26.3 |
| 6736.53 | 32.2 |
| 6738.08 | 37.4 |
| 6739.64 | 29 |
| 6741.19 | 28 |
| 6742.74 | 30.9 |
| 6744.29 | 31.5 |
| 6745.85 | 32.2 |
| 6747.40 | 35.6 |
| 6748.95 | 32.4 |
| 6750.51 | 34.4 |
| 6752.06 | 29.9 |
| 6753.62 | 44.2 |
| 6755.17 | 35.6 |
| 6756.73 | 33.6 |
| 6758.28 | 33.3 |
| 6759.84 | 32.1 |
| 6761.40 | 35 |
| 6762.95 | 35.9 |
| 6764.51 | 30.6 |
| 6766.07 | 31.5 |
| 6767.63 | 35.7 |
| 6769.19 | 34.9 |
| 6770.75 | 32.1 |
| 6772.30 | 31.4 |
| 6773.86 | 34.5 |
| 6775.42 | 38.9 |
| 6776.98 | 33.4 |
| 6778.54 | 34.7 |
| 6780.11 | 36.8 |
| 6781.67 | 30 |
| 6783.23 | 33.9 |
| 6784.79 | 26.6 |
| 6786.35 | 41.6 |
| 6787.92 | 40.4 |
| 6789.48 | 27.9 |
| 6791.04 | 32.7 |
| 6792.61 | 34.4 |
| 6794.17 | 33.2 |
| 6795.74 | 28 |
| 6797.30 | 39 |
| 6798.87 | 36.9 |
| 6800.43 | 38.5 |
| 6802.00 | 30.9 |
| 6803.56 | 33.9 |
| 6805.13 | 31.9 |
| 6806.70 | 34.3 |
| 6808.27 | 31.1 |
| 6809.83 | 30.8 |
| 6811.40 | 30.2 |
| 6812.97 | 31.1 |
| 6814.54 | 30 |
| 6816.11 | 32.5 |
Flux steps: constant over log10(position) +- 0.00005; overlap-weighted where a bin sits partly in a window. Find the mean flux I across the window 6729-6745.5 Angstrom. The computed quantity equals 31.9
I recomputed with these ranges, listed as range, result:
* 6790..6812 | 33.2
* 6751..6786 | 33.9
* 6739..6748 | 31.2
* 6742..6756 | 34.1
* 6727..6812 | 33.5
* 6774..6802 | 34.4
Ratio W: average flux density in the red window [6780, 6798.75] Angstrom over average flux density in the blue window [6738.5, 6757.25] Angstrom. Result 1.0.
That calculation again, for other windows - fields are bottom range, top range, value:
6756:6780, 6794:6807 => 1.01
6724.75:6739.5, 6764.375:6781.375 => 1.02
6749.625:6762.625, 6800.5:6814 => 0.92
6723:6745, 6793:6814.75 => 1.01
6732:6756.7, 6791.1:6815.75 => 1.00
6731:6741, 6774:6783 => 1.09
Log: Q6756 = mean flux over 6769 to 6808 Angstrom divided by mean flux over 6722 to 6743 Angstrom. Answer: 1.04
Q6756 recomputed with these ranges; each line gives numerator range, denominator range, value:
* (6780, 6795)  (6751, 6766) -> 0.98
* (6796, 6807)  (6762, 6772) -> 1.04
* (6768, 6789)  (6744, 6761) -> 1.01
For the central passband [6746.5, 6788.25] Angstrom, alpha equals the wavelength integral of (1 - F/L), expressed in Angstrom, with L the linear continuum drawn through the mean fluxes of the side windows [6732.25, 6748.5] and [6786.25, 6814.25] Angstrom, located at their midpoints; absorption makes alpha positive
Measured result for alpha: -2.2 Angstrom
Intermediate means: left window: 31.9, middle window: 34.3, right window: 33.4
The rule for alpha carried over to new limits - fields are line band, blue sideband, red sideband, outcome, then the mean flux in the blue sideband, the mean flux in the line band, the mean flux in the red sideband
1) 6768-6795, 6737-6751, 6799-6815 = -1.3 Angstrom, 32.3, 34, 32.5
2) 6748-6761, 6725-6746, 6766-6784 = -0.5 Angstrom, 32.3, 34.5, 34.1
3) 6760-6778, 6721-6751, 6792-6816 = -0.6 Angstrom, 32.8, 33.9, 32.9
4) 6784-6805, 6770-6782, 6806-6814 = -0.9 Angstrom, 34.1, 34.1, 31.4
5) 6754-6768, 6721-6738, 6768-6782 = 0.0 Angstrom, 33.3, 33.9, 34.3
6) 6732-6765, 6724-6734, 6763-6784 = 0.9 Angstrom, 34.3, 33.1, 33.8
